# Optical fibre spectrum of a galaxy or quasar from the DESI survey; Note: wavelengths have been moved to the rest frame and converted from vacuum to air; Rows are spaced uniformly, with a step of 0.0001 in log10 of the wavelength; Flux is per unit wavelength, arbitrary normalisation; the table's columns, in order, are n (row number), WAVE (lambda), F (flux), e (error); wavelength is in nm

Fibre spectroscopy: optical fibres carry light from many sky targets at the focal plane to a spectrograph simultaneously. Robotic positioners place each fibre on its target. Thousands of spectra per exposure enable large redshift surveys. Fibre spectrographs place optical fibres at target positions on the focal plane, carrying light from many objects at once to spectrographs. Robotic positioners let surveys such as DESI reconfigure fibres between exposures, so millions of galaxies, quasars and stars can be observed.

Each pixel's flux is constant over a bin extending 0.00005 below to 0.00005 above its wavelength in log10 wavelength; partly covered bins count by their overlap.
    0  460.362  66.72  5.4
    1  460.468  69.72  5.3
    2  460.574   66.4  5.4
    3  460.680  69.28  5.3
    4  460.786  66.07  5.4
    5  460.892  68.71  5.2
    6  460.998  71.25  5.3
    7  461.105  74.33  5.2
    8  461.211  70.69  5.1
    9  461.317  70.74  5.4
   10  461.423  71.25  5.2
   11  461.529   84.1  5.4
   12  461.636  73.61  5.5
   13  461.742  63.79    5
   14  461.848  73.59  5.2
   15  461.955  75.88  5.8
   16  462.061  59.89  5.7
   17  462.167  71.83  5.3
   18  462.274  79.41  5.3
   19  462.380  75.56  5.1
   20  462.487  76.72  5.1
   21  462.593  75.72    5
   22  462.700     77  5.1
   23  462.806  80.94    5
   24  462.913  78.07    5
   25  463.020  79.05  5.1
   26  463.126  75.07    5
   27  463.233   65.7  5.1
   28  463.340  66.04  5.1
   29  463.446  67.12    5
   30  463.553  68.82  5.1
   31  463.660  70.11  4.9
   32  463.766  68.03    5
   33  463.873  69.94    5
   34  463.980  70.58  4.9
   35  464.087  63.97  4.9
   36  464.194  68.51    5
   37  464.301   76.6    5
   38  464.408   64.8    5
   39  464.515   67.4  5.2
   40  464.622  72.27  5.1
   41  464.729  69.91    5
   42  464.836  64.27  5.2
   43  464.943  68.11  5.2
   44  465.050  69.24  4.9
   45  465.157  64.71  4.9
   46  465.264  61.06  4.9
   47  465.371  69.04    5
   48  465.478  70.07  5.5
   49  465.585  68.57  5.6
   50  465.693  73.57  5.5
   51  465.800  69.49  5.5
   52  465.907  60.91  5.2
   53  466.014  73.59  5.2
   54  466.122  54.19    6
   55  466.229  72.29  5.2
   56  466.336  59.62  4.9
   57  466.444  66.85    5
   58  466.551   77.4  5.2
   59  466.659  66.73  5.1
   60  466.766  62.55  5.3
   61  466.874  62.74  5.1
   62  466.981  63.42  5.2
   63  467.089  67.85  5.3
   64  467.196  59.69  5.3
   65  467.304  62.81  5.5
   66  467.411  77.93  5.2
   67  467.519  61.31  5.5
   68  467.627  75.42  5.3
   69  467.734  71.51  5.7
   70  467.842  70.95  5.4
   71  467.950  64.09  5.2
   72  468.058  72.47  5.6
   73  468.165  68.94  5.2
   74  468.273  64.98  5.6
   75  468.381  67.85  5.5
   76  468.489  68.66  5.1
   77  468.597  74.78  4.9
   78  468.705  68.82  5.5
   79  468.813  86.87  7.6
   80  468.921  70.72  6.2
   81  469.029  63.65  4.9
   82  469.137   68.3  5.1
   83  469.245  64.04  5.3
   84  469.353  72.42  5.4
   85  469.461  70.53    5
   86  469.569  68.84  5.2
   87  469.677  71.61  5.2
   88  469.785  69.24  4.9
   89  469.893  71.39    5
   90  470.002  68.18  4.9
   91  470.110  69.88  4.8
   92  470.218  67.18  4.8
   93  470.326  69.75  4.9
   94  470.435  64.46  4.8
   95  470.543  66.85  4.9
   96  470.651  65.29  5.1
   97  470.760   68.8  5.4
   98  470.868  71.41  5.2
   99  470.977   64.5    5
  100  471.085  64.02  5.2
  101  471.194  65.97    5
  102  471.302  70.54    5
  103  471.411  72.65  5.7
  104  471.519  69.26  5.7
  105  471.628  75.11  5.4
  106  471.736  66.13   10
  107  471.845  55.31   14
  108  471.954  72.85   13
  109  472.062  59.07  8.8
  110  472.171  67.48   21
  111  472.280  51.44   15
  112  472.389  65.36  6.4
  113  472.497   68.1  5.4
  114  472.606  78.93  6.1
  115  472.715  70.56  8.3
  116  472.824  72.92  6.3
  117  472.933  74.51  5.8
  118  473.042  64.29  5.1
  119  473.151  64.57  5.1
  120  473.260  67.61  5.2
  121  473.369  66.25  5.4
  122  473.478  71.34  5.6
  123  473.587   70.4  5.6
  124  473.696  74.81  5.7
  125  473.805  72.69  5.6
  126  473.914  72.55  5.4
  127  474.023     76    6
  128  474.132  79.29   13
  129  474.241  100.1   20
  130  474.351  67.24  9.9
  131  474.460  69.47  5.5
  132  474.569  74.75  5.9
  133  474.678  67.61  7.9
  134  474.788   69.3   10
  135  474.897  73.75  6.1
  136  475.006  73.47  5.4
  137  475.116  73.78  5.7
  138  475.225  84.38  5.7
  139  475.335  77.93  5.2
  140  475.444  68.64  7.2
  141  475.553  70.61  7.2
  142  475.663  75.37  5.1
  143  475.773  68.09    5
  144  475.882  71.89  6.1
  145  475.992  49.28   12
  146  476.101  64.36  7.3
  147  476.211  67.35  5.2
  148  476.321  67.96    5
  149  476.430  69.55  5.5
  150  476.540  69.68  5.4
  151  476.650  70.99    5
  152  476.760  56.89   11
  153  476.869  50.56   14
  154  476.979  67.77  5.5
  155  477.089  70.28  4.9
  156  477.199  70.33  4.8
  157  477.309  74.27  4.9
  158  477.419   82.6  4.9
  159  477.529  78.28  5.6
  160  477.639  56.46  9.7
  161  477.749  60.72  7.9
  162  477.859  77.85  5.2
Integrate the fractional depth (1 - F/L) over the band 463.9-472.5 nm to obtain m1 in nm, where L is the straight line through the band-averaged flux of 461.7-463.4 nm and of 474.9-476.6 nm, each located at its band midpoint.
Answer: 0.50 nm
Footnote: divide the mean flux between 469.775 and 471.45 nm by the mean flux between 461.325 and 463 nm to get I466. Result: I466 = 0.91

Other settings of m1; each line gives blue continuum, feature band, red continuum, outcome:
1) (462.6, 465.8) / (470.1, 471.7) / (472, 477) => 0.04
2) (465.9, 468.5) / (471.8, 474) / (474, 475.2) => 0.15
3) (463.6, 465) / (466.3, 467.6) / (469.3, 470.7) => 0.05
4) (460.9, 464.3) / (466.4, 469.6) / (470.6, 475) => 0.10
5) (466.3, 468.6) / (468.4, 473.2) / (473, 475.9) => 0.11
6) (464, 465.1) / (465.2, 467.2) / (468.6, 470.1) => 0.08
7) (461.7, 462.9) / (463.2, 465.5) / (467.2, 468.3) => 0.13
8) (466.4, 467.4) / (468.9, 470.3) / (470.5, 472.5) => -0.06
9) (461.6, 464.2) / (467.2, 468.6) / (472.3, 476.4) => 0.05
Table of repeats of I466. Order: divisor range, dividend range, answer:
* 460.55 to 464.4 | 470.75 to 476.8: 0.97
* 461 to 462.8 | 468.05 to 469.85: 0.95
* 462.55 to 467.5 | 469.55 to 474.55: 1.01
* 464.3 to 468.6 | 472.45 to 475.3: 1.08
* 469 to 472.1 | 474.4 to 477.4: 1.02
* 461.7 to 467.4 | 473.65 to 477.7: 1.03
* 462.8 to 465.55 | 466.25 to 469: 0.99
